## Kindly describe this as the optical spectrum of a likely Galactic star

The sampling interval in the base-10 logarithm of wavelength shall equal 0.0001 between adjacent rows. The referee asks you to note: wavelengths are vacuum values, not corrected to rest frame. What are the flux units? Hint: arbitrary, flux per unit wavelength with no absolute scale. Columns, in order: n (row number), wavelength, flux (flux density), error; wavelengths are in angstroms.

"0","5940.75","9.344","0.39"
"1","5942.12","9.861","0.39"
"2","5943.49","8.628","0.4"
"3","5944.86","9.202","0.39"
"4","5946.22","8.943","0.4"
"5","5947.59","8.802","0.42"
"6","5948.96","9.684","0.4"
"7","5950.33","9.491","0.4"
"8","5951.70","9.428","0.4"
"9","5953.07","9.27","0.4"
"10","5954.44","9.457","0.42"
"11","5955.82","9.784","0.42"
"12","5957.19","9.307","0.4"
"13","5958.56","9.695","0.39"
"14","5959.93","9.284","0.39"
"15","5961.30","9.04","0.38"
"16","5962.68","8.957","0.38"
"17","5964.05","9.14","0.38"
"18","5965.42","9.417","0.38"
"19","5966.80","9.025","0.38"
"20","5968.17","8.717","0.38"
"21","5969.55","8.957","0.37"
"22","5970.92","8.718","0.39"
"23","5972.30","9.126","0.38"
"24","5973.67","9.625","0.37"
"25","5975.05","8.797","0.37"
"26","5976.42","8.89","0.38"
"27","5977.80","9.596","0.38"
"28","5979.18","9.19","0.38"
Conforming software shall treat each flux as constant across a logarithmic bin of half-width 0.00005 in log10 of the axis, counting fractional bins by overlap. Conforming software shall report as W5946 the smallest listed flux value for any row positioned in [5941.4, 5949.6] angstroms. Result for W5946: 8.628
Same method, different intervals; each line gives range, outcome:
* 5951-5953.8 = 9.27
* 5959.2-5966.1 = 8.957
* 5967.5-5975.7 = 8.717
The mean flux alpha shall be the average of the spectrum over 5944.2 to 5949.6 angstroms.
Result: 9.17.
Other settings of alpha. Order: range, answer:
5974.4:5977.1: 8.86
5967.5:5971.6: 8.8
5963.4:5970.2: 9.05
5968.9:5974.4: 9.11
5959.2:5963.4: 9.1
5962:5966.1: 9.19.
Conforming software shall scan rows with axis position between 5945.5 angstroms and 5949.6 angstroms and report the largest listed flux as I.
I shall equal 9.684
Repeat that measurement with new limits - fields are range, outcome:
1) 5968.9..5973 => 9.126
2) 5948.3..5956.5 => 9.784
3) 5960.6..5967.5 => 9.417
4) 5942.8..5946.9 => 9.202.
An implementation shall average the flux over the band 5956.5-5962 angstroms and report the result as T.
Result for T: 9.33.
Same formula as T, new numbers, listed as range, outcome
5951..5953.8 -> 9.36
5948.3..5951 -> 9.59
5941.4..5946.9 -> 9.17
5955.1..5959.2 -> 9.58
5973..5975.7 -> 9.2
